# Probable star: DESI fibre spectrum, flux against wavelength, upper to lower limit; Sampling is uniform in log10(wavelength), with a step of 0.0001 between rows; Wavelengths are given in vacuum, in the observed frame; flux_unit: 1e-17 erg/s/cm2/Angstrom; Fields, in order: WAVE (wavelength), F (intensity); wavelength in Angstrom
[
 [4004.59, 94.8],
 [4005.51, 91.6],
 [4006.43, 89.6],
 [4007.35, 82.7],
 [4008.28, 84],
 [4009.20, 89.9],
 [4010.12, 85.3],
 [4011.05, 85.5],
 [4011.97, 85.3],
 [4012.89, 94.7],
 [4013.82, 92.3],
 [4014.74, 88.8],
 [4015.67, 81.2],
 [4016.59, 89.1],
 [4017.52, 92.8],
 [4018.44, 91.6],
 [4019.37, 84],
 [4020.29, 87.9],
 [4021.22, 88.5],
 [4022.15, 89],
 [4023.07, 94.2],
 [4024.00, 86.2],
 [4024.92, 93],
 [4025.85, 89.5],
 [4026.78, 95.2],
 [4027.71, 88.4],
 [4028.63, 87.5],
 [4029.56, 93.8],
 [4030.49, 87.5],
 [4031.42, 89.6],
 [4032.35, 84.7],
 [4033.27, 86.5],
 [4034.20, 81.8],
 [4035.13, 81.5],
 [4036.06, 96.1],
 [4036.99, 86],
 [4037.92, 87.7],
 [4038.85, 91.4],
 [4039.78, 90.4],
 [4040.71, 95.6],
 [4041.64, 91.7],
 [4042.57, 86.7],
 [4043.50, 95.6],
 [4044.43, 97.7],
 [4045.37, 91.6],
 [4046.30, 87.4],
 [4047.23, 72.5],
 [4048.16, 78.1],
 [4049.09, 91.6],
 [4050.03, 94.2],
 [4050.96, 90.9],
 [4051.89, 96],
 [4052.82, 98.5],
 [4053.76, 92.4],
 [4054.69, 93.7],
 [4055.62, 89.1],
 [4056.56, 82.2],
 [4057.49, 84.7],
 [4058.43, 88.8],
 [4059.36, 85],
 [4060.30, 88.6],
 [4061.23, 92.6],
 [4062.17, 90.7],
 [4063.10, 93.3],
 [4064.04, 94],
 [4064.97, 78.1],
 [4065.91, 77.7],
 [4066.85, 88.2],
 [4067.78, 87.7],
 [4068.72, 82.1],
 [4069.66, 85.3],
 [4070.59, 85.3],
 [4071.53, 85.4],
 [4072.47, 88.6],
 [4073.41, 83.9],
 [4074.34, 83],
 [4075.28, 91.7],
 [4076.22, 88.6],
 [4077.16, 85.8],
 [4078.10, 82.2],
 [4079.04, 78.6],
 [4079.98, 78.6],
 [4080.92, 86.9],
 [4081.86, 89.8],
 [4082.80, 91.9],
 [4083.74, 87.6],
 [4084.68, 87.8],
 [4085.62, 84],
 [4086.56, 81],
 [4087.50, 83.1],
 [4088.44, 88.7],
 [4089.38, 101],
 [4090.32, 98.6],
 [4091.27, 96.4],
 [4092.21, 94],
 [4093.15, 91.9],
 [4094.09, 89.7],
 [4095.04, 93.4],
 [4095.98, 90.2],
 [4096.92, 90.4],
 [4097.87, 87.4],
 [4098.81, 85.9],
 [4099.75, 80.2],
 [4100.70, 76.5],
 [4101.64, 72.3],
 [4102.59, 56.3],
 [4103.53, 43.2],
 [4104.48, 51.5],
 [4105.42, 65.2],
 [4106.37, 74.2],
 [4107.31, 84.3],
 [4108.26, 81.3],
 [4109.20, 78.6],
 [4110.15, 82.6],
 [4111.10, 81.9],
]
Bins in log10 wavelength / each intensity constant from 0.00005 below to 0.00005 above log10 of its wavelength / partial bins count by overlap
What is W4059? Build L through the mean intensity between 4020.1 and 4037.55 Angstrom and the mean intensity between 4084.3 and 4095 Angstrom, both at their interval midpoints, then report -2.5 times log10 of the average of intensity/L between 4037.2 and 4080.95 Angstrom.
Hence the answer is 0.02 mag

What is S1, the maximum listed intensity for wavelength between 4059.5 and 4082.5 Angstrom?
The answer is 94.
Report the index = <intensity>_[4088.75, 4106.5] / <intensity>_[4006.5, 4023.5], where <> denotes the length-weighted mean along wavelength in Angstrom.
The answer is 0.9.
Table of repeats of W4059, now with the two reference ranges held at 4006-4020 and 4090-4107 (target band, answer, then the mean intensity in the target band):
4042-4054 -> -0.07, 90.2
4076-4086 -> -0.05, 85.5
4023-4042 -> -0.04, 89.3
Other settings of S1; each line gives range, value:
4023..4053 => 98.5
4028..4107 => 101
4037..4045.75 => 97.7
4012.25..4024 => 94.7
